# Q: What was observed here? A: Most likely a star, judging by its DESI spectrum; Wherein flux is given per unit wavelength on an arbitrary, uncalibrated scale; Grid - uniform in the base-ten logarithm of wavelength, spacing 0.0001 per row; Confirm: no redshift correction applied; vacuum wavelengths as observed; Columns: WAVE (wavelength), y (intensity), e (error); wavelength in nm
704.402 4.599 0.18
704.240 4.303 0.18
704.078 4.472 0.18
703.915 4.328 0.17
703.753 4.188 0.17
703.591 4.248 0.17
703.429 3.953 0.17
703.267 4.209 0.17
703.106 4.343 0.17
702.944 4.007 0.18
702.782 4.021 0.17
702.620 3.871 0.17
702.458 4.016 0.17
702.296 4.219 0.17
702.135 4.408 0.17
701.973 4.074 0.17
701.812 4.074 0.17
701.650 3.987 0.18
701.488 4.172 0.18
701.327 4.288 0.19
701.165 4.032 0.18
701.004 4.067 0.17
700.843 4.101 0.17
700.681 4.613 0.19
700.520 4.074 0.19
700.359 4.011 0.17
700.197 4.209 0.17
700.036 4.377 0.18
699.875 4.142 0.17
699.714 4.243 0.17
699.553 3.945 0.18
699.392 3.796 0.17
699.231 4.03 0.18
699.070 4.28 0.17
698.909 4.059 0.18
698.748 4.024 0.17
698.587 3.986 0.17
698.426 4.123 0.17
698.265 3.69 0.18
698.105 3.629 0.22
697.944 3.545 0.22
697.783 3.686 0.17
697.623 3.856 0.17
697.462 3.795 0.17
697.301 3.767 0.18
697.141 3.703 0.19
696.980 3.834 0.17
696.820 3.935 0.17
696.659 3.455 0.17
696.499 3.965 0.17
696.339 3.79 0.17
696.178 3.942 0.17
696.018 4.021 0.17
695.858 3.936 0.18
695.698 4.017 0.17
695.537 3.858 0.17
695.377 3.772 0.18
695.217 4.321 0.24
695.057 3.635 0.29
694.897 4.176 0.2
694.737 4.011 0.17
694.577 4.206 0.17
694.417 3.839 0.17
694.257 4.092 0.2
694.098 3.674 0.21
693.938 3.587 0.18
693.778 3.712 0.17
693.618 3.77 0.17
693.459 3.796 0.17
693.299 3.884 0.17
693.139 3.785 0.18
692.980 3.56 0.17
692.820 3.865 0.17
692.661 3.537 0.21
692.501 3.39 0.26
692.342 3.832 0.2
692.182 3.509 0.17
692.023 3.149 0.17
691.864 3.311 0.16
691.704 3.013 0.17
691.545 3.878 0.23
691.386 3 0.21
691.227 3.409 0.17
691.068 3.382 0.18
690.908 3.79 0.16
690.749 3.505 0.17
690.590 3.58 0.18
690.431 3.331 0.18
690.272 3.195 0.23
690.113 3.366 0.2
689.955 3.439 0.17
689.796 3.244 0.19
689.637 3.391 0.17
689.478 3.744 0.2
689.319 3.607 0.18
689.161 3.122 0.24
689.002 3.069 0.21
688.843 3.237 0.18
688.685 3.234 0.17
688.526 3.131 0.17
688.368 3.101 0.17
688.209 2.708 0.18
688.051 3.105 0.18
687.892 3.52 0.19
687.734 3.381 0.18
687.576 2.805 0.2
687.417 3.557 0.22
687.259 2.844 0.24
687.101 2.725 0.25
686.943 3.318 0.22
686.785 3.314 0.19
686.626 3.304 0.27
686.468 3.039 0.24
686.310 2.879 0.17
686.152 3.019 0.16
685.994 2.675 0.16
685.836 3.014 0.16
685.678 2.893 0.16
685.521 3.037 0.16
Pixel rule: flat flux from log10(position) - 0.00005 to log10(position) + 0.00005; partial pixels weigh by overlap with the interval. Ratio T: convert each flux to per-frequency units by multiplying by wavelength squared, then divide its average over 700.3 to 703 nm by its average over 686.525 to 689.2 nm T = 1.36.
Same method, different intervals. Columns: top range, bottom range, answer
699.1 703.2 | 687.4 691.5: 1.29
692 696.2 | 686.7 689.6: 1.21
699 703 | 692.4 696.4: 1.09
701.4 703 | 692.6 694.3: 1.12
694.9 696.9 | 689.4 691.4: 1.16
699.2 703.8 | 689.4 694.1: 1.21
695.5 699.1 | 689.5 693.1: 1.14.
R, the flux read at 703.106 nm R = 4.343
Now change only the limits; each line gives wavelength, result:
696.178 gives 3.942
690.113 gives 3.366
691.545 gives 3.878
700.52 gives 4.074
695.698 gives 4.017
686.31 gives 2.879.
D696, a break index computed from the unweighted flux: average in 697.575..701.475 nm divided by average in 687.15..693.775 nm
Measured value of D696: 1.2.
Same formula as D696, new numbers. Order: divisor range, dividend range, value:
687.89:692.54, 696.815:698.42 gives 1.12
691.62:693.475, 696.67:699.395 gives 1.09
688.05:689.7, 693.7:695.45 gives 1.21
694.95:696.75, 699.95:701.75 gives 1.07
